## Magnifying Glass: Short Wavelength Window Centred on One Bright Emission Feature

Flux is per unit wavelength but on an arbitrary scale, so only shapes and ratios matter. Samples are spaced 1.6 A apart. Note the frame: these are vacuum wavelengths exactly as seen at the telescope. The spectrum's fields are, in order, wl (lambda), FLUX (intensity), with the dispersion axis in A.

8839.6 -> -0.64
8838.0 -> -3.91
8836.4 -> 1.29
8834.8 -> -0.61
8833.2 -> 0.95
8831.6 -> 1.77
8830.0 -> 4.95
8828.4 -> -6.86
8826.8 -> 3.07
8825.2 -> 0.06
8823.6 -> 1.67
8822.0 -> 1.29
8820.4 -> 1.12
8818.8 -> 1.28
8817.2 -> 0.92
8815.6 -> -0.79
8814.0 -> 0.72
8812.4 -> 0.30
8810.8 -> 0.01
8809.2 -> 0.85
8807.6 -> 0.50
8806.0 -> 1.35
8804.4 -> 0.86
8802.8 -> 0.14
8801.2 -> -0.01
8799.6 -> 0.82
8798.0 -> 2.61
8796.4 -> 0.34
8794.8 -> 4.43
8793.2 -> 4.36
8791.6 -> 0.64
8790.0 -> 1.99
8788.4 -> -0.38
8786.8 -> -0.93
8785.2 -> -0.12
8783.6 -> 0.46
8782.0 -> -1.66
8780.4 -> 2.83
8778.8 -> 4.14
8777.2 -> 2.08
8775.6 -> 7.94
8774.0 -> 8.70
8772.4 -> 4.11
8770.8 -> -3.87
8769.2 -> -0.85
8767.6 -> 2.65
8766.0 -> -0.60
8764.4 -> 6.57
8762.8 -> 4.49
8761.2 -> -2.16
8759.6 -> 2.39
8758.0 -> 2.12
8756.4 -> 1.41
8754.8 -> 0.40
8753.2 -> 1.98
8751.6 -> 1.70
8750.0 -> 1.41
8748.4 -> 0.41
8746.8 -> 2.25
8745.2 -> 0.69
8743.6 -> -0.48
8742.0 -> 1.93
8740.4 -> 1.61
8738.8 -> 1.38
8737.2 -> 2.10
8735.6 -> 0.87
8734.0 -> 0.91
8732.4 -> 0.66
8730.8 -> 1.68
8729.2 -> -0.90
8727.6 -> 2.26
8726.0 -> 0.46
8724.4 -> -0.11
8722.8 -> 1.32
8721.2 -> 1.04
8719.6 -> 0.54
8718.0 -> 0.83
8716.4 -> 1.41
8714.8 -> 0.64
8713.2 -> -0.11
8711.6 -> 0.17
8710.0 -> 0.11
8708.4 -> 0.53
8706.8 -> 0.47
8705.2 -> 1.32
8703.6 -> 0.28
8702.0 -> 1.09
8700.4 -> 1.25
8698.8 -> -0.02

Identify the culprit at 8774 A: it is [O III] 5007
